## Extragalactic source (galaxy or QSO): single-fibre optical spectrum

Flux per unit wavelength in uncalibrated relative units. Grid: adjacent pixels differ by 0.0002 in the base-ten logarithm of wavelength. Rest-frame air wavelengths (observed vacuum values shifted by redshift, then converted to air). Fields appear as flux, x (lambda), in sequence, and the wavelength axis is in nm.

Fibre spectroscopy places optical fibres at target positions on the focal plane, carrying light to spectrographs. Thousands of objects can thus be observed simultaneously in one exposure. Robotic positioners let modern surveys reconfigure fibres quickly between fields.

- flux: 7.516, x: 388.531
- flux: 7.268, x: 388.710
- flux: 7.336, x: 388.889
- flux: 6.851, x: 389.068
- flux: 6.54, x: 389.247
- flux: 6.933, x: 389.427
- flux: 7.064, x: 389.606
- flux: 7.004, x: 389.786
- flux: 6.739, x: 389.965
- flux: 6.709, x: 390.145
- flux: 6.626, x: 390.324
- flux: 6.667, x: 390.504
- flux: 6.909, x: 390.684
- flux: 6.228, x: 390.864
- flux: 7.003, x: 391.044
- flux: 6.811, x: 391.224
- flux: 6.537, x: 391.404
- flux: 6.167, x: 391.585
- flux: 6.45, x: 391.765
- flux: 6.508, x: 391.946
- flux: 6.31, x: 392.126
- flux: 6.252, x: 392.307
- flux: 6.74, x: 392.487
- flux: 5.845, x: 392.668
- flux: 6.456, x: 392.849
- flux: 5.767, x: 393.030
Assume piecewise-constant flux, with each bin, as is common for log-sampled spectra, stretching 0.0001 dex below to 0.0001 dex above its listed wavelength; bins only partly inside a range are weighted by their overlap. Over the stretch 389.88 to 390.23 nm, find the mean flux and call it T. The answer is 6.72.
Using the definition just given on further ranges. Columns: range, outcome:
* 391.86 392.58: 6.46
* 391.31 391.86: 6.38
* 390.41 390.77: 6.78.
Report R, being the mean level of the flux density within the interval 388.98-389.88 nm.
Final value 6.88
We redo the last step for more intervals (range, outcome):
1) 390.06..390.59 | 6.67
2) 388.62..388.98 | 7.3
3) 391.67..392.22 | 6.42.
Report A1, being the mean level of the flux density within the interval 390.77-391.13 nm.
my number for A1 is 6.61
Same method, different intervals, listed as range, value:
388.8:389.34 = 6.9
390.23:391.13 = 6.69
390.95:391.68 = 6.63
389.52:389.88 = 7.03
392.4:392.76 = 6.28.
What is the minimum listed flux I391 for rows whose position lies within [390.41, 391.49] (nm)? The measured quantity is 6.228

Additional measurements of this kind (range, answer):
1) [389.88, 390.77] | 6.626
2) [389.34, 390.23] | 6.709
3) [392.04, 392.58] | 6.252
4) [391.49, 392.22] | 6.167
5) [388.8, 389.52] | 6.54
